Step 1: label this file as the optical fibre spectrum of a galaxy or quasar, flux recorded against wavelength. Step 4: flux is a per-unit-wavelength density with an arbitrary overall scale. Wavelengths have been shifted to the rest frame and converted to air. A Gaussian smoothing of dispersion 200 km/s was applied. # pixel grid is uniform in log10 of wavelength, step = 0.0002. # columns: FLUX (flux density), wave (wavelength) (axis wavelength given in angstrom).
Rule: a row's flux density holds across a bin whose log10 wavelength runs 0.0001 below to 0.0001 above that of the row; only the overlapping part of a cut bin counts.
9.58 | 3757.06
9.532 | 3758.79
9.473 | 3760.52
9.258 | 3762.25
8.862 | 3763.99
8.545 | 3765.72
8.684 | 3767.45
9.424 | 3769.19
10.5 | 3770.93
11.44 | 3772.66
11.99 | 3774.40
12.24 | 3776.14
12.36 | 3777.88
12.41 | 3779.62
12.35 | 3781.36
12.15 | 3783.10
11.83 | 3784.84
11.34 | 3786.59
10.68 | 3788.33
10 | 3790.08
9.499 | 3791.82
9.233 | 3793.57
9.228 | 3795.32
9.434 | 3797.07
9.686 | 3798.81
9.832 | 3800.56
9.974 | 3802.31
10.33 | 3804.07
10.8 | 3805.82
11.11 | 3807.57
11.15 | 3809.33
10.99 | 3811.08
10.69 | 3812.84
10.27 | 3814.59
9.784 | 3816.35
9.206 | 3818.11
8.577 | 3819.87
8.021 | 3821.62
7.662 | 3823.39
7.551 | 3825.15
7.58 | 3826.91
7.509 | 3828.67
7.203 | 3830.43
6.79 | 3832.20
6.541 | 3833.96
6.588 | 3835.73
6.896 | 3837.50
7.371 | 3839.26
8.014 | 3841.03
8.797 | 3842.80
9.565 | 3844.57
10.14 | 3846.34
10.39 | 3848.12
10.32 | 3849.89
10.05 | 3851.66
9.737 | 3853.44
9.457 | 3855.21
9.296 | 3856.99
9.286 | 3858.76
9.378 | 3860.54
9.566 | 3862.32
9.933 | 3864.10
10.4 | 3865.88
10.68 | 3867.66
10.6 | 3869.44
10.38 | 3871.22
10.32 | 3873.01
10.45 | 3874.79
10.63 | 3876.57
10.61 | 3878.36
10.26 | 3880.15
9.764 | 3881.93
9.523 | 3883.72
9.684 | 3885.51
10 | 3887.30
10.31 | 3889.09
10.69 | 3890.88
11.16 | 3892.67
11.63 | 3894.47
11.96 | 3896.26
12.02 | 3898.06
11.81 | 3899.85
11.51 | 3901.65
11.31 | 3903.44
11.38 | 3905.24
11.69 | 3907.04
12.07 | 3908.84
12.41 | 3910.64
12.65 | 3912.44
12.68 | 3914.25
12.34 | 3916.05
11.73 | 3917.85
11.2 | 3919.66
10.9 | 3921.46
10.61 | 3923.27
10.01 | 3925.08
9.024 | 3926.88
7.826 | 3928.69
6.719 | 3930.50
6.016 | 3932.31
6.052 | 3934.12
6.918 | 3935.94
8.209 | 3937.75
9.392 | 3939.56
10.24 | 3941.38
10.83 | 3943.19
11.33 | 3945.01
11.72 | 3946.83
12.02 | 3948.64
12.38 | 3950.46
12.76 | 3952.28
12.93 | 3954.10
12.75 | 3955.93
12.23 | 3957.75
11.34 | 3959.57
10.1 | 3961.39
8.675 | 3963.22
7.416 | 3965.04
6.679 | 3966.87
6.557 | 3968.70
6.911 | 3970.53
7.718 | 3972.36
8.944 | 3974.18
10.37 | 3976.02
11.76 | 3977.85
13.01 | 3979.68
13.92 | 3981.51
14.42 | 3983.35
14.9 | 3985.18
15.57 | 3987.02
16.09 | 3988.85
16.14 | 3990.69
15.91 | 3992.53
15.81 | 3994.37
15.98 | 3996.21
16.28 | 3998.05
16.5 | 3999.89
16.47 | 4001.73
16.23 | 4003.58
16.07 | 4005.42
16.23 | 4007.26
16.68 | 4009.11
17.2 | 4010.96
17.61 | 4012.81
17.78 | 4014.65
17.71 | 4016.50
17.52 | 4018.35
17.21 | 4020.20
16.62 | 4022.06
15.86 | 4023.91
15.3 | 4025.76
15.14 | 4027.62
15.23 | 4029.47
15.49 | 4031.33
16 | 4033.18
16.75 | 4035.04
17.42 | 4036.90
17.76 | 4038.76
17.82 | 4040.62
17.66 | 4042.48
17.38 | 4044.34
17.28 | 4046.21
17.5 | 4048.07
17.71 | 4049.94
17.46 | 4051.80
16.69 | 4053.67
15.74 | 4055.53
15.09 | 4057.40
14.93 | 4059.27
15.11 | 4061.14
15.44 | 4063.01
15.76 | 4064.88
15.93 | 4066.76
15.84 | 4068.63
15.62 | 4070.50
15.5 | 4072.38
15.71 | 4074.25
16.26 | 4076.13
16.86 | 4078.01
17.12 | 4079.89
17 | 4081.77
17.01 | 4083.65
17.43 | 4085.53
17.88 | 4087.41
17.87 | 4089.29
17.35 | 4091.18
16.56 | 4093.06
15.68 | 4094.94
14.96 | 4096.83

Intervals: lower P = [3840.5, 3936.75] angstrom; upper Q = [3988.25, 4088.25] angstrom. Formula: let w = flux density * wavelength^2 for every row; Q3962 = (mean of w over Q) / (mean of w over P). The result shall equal 1.74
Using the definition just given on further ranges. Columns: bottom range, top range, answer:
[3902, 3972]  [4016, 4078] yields 1.70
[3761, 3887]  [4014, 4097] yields 1.91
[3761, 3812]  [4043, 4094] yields 1.81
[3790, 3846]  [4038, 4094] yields 2.12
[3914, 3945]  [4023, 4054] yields 1.87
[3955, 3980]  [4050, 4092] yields 1.81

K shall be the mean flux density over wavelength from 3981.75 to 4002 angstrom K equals 15.7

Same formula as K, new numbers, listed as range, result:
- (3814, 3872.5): 8.9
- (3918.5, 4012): 11.8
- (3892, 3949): 10.5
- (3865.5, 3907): 10.8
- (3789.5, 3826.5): 9.64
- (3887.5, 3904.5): 11.3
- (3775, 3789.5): 11.9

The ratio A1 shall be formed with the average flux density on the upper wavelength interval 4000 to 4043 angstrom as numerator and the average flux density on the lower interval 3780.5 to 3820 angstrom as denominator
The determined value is 1.6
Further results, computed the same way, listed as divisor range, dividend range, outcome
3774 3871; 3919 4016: 1.25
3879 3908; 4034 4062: 1.54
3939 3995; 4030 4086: 1.42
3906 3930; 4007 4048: 1.52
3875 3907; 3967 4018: 1.32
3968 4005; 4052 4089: 1.20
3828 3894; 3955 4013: 1.39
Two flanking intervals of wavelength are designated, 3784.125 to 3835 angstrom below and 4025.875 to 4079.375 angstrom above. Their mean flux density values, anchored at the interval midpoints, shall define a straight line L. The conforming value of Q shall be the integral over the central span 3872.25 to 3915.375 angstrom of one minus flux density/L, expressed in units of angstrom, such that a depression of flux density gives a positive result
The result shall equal 2.48 angstrom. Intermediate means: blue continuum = 9.38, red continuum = 16.3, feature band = 11.1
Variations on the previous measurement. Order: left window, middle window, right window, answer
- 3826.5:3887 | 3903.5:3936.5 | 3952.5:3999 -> 1.7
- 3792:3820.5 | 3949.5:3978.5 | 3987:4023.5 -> 10.0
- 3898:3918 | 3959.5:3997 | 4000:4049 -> 7.9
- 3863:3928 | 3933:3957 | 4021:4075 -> 4.1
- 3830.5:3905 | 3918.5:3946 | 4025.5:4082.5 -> 6.9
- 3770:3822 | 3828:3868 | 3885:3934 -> 6.8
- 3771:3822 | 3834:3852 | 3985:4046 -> 4.9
